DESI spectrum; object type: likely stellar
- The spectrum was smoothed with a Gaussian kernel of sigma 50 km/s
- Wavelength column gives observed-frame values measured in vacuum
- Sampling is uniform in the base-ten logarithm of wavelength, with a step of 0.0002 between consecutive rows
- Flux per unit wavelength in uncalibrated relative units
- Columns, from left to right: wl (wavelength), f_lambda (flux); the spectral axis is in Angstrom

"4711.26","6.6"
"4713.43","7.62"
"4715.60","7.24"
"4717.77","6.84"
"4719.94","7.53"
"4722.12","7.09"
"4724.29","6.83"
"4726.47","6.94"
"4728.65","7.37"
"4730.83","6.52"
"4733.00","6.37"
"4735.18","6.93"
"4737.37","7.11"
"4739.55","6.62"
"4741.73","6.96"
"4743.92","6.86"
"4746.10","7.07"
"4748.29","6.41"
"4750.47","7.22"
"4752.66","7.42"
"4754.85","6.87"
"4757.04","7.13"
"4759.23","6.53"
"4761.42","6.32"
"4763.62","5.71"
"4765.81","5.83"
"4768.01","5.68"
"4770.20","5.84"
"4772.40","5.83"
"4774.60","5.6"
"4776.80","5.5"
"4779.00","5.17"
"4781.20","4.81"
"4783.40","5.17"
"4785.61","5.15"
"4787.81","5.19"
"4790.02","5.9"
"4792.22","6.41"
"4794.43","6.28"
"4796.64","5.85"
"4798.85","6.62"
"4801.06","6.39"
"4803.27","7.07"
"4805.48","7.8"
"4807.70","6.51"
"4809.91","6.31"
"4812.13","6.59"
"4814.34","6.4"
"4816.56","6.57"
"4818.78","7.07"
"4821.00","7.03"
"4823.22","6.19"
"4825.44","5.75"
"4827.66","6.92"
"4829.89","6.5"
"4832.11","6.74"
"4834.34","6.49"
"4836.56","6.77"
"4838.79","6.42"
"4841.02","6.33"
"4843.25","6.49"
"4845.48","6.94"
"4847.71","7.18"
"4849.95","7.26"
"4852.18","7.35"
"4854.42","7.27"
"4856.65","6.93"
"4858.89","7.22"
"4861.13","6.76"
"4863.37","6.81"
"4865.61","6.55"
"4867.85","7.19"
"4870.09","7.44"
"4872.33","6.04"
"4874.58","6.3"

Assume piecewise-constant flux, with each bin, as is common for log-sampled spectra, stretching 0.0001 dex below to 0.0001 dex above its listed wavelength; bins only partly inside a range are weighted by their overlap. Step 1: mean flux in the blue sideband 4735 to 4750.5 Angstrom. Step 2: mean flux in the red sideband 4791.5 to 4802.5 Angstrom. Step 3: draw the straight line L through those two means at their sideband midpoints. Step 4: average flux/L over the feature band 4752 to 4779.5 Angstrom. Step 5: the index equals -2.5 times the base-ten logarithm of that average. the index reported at 0.09 mag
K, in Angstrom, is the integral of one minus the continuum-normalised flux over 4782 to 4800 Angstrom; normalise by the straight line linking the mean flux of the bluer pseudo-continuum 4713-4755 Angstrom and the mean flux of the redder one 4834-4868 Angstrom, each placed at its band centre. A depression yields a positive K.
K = 2.9 Angstrom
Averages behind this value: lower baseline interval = 6.98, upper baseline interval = 6.87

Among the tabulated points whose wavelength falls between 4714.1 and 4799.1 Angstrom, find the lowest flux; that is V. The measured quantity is 4.81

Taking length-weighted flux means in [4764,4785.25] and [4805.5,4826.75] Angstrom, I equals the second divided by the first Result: 1.2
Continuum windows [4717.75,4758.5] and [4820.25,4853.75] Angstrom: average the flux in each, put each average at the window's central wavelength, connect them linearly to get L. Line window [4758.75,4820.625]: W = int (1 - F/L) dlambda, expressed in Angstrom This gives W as 6.6 Angstrom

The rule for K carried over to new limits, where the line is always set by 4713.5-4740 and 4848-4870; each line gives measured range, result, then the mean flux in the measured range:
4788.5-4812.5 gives 1.8 Angstrom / 6.49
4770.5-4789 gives 4.4 Angstrom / 5.33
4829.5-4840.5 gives 0.7 Angstrom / 6.58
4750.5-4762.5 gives 0.2 Angstrom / 6.89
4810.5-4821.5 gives 0.5 Angstrom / 6.69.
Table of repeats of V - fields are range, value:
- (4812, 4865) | 5.75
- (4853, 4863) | 6.76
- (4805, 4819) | 6.31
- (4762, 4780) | 5.17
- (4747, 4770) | 5.68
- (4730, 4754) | 6.37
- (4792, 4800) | 5.85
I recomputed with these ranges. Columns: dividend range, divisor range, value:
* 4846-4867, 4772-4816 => 1.16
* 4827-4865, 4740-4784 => 1.10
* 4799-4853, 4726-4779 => 1.03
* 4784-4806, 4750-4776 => 0.98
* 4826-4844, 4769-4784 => 1.21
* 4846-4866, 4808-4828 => 1.08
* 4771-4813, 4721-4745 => 0.87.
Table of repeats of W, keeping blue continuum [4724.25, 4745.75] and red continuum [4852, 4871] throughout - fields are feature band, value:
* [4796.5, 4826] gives 1.5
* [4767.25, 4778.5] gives 2.0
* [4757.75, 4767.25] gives 1.1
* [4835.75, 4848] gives 0.6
